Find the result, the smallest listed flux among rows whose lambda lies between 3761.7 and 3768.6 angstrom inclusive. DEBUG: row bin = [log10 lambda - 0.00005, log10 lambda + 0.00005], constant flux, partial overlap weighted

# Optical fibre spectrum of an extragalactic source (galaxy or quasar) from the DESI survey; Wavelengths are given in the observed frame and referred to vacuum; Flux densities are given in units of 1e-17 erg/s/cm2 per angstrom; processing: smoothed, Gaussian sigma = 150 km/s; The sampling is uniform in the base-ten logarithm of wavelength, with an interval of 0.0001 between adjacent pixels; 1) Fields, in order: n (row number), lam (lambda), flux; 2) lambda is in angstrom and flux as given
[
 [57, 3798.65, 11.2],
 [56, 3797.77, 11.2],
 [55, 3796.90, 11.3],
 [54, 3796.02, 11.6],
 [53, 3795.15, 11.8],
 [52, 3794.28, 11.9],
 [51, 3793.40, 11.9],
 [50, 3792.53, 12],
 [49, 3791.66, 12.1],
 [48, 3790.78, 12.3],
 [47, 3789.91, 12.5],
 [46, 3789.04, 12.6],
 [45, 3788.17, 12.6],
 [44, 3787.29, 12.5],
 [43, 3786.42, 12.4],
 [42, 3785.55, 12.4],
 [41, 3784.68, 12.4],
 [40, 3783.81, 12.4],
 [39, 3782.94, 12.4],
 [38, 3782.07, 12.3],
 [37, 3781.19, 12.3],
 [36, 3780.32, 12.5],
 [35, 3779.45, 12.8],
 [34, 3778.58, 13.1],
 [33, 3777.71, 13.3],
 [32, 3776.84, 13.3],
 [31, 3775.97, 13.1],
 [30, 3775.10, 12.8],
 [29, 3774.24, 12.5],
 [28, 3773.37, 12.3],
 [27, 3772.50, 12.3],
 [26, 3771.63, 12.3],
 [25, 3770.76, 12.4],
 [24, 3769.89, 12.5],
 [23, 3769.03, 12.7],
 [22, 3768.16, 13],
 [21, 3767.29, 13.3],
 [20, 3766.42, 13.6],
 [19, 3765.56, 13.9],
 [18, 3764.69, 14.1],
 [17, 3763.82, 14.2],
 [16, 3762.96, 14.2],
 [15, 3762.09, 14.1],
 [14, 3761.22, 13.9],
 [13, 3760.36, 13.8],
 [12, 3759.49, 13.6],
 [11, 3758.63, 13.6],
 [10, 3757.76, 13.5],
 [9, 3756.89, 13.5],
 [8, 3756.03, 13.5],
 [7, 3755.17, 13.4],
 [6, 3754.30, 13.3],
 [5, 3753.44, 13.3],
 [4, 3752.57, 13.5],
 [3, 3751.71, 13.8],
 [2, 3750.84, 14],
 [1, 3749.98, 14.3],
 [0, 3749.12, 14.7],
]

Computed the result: 13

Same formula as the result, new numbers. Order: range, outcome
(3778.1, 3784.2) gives 12.3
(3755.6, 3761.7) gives 13.5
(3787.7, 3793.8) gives 11.9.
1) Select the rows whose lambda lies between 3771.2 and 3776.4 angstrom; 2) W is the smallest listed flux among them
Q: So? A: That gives 12.3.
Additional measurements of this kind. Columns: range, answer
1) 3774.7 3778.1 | 12.8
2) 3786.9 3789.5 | 12.5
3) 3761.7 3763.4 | 14.1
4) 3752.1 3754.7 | 13.3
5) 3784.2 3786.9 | 12.4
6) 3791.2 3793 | 12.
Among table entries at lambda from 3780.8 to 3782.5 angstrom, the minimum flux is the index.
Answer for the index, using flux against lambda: 12.3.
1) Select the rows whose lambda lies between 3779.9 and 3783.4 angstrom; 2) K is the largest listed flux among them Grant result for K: 12.5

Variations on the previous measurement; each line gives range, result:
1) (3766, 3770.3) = 13.6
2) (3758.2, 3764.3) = 14.2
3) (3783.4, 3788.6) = 12.6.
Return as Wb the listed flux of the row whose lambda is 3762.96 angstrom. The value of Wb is 14.2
